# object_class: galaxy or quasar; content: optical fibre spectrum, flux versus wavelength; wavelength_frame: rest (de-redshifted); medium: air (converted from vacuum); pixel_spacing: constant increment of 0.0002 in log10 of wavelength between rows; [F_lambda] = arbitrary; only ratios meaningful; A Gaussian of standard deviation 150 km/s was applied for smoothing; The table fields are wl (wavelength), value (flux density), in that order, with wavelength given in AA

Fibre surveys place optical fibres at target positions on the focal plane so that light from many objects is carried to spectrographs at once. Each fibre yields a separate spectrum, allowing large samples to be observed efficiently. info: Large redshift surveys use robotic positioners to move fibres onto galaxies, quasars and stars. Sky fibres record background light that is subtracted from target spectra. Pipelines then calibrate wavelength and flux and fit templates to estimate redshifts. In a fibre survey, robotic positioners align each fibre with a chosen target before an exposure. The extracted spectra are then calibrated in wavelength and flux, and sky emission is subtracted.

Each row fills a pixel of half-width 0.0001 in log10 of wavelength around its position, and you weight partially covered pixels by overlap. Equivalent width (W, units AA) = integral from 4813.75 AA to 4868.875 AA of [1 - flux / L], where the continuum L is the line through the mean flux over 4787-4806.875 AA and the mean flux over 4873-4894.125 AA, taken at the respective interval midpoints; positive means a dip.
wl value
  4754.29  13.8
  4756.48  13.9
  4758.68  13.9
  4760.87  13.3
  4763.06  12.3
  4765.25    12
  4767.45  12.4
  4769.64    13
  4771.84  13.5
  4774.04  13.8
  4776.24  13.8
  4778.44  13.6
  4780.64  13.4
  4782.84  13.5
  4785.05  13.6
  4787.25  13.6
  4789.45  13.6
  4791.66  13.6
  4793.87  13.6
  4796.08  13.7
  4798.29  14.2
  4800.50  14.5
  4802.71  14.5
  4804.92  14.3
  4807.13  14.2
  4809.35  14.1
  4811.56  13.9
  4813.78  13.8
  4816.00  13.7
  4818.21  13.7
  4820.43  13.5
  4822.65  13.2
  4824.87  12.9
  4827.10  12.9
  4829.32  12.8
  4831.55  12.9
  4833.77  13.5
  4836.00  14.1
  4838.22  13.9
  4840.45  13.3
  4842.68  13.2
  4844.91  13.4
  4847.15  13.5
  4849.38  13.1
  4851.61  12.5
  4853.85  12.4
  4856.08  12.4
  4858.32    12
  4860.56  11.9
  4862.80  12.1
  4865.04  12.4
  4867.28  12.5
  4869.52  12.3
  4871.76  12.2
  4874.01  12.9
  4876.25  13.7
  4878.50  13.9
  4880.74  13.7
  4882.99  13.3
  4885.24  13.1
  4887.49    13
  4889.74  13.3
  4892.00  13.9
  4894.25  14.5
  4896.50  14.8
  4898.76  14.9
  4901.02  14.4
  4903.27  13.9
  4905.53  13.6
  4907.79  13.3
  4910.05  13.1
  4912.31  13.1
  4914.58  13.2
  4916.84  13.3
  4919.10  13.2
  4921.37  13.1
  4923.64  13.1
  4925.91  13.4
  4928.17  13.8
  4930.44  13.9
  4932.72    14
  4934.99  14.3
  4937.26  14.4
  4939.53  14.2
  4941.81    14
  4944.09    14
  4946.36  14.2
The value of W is 2.9 AA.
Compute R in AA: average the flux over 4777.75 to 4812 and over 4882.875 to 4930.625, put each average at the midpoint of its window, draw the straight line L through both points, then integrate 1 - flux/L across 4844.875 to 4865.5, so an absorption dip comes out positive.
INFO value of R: 1.8 AA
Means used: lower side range 13.9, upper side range 13.6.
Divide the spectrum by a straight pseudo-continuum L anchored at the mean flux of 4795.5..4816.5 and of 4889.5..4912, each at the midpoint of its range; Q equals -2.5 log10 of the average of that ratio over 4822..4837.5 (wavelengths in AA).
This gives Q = 0.07 mag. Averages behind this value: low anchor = 14.1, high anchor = 14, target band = 13.2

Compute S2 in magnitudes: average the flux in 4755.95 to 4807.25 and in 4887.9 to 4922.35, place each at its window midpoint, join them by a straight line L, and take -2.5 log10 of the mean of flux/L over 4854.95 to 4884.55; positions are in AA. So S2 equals 0.08 mag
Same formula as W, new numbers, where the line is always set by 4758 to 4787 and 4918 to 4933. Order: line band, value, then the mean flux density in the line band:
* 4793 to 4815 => -1.3 AA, 14.1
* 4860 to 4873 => 1.1 AA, 12.3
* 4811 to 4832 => 0.0 AA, 13.3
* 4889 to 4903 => -0.9 AA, 14.3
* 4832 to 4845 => -0.2 AA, 13.6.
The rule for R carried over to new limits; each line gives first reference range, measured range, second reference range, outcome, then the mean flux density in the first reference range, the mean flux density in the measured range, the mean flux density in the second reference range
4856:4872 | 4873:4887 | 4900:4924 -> -0.9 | 12.2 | 13.4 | 13.4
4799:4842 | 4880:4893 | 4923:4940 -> 0.4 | 13.7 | 13.4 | 13.9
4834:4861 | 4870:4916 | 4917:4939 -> -0.6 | 13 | 13.6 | 13.7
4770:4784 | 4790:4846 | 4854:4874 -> -3.0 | 13.6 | 13.7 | 12.3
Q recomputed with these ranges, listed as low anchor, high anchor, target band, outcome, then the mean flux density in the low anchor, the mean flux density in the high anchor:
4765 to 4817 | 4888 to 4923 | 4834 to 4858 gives 0.043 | 13.7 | 13.7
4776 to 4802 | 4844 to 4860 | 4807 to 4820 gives -0.042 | 13.7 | 12.7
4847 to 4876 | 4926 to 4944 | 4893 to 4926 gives -0.014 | 12.5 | 14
